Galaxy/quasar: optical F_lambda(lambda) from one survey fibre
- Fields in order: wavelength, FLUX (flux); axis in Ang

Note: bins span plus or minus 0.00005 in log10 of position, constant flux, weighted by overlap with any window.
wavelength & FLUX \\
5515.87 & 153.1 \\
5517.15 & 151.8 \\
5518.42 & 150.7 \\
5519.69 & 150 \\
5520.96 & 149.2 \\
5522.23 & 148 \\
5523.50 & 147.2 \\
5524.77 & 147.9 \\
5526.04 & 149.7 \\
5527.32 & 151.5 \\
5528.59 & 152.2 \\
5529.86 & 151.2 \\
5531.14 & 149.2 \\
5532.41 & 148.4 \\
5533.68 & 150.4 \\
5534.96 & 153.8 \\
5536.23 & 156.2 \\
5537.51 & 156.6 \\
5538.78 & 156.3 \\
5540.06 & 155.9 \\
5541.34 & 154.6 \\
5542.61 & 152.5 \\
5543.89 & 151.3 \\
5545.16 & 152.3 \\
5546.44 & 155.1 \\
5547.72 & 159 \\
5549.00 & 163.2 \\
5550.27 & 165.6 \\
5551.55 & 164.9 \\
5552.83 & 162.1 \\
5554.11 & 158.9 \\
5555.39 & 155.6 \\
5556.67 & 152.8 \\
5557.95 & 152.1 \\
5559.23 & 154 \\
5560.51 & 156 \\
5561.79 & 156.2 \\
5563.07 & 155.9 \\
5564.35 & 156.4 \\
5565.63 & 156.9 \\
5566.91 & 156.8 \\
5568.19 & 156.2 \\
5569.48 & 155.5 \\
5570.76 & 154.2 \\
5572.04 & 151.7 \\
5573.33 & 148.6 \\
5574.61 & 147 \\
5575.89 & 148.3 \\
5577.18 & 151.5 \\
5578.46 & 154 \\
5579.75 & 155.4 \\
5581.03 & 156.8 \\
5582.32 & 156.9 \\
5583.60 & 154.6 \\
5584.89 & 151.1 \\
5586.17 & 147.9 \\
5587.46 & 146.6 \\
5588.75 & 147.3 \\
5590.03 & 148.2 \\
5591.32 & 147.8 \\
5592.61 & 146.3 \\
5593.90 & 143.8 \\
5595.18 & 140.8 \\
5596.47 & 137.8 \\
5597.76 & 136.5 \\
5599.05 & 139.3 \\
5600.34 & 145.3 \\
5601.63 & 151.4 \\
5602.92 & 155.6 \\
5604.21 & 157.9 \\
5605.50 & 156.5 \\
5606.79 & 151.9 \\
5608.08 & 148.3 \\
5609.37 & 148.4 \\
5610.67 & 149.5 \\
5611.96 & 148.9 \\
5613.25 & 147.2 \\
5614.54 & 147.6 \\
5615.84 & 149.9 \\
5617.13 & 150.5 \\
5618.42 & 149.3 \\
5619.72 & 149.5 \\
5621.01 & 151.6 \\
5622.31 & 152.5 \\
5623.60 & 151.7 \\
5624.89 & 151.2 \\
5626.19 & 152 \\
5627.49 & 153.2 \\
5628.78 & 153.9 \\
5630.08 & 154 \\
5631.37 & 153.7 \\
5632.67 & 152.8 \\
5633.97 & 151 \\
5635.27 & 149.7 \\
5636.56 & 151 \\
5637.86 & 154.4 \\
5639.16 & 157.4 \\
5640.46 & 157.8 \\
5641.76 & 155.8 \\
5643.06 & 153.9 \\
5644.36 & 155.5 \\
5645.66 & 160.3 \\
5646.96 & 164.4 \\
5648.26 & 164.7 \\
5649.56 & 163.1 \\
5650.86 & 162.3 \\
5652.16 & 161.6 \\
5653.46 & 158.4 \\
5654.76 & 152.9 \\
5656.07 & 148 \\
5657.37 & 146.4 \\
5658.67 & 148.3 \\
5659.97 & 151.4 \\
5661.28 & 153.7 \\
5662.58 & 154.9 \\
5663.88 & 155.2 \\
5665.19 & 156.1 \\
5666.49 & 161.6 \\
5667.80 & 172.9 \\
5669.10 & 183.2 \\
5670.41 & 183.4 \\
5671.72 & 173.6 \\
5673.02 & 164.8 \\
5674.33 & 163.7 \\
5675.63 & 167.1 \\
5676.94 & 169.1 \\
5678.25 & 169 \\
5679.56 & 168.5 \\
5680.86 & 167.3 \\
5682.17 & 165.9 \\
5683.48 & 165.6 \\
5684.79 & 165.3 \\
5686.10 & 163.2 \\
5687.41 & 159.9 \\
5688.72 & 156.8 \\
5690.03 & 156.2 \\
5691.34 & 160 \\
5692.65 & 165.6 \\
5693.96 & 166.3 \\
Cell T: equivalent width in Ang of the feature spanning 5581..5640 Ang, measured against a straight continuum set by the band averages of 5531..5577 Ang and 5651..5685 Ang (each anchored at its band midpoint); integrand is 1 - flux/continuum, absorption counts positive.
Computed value 3.3 Ang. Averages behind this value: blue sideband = 155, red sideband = 163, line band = 150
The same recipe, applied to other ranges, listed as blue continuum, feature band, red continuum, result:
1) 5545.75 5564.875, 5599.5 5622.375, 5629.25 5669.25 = 0.96 Ang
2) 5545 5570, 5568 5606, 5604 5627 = 1.07 Ang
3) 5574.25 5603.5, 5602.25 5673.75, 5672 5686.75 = 1.10 Ang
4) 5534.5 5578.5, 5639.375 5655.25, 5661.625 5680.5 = 0.53 Ang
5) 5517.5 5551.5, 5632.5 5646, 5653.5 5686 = 0.52 Ang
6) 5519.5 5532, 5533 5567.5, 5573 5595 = -1.51 Ang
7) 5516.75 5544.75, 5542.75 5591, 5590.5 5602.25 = -2.44 Ang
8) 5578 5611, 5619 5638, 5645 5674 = 0.39 Ang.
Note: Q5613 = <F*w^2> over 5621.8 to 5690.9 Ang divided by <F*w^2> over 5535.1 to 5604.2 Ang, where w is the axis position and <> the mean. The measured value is 1.1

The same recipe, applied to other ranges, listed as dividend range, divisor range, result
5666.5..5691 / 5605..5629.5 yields 1.13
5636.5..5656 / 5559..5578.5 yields 1.06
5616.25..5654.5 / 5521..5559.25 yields 1.04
